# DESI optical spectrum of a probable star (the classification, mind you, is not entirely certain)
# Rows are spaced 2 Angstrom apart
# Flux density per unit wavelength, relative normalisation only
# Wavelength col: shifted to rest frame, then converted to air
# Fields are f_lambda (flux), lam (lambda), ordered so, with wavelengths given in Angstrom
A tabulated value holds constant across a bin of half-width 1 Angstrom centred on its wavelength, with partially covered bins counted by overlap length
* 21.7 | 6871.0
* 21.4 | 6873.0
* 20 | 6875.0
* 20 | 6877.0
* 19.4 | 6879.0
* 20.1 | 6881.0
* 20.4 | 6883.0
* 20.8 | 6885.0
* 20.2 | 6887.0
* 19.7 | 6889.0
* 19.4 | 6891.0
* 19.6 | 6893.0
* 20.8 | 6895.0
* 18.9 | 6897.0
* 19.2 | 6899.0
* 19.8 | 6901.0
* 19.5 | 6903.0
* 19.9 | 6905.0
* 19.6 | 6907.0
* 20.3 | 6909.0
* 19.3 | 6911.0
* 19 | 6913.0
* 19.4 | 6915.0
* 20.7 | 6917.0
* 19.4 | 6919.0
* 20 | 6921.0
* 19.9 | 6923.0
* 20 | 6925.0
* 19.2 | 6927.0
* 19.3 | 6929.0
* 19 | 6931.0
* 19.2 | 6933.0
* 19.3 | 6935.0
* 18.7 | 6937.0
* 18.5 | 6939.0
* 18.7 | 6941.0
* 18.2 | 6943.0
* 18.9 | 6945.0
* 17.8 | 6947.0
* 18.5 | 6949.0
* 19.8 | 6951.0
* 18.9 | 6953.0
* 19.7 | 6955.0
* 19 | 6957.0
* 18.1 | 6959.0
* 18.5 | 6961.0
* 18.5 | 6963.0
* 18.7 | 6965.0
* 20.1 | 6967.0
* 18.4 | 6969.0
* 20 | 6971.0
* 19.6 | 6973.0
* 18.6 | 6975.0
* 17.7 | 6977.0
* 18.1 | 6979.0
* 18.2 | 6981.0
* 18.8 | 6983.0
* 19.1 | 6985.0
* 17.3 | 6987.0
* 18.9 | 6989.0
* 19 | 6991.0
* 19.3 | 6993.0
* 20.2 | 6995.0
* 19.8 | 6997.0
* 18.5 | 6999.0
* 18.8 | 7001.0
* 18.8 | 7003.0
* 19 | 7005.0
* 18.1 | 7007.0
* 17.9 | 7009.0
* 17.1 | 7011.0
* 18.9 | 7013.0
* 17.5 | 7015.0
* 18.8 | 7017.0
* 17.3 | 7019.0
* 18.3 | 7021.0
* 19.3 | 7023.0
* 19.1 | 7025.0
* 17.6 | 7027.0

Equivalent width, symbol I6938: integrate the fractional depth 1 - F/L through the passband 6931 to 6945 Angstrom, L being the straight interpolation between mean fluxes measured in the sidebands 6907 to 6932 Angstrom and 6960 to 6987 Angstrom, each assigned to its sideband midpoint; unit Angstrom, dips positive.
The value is 0.4 Angstrom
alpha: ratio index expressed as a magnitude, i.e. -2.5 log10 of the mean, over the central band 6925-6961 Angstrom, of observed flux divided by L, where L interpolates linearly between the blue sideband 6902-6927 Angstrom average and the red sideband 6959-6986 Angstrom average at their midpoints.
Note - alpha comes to 0.02 mag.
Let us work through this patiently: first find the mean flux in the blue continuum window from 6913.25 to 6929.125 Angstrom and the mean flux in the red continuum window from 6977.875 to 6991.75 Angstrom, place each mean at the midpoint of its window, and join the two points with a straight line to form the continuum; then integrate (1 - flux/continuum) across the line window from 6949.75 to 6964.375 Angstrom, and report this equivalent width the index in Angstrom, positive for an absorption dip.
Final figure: 0.1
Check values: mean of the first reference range 19.7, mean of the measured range 18.9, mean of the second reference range 18.5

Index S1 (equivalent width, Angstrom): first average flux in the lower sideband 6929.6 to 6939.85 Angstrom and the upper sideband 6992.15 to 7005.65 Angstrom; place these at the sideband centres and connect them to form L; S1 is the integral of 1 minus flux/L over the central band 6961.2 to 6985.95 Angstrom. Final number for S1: 0.39 Angstrom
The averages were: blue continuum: 19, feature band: 18.8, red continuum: 19.2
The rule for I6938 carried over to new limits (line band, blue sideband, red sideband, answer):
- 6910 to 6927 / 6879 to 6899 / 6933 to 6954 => -0.3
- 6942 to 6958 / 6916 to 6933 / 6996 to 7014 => 0.4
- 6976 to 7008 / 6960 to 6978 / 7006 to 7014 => -0.6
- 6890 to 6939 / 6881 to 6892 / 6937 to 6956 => -0.1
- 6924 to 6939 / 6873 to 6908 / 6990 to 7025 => 0.2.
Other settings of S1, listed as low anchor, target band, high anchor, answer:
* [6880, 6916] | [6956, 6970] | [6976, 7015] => 0.2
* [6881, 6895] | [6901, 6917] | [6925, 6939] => 0.0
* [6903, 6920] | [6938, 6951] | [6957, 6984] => 0.4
